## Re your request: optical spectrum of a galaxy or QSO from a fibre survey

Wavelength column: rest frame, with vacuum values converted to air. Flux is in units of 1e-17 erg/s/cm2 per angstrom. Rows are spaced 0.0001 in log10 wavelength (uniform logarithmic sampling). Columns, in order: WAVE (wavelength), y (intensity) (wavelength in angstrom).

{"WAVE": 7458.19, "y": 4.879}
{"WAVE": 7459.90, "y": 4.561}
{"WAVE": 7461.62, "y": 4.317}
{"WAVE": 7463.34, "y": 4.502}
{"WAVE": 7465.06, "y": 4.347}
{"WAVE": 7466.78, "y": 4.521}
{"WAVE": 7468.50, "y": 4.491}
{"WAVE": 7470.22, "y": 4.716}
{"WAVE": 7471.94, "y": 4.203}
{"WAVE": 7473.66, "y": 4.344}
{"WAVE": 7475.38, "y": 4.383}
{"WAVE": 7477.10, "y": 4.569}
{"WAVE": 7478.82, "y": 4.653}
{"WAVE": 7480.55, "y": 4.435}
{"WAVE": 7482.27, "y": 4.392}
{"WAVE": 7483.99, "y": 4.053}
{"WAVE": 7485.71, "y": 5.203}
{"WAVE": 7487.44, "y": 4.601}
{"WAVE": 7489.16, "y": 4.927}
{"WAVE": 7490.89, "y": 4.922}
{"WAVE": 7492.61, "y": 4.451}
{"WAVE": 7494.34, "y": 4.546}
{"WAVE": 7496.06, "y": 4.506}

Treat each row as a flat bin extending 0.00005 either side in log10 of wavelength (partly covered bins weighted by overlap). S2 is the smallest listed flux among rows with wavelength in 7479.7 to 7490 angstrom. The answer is 4.053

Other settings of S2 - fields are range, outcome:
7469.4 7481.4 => 4.203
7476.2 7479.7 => 4.569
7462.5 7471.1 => 4.347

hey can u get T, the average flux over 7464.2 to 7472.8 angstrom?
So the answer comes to 4.45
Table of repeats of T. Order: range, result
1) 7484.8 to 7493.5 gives 4.81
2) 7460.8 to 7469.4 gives 4.44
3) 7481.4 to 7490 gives 4.64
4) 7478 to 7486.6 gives 4.54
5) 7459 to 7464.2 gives 4.47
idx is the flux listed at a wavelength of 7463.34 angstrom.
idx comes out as 4.502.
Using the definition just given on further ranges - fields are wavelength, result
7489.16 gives 4.927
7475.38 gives 4.383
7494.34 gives 4.546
